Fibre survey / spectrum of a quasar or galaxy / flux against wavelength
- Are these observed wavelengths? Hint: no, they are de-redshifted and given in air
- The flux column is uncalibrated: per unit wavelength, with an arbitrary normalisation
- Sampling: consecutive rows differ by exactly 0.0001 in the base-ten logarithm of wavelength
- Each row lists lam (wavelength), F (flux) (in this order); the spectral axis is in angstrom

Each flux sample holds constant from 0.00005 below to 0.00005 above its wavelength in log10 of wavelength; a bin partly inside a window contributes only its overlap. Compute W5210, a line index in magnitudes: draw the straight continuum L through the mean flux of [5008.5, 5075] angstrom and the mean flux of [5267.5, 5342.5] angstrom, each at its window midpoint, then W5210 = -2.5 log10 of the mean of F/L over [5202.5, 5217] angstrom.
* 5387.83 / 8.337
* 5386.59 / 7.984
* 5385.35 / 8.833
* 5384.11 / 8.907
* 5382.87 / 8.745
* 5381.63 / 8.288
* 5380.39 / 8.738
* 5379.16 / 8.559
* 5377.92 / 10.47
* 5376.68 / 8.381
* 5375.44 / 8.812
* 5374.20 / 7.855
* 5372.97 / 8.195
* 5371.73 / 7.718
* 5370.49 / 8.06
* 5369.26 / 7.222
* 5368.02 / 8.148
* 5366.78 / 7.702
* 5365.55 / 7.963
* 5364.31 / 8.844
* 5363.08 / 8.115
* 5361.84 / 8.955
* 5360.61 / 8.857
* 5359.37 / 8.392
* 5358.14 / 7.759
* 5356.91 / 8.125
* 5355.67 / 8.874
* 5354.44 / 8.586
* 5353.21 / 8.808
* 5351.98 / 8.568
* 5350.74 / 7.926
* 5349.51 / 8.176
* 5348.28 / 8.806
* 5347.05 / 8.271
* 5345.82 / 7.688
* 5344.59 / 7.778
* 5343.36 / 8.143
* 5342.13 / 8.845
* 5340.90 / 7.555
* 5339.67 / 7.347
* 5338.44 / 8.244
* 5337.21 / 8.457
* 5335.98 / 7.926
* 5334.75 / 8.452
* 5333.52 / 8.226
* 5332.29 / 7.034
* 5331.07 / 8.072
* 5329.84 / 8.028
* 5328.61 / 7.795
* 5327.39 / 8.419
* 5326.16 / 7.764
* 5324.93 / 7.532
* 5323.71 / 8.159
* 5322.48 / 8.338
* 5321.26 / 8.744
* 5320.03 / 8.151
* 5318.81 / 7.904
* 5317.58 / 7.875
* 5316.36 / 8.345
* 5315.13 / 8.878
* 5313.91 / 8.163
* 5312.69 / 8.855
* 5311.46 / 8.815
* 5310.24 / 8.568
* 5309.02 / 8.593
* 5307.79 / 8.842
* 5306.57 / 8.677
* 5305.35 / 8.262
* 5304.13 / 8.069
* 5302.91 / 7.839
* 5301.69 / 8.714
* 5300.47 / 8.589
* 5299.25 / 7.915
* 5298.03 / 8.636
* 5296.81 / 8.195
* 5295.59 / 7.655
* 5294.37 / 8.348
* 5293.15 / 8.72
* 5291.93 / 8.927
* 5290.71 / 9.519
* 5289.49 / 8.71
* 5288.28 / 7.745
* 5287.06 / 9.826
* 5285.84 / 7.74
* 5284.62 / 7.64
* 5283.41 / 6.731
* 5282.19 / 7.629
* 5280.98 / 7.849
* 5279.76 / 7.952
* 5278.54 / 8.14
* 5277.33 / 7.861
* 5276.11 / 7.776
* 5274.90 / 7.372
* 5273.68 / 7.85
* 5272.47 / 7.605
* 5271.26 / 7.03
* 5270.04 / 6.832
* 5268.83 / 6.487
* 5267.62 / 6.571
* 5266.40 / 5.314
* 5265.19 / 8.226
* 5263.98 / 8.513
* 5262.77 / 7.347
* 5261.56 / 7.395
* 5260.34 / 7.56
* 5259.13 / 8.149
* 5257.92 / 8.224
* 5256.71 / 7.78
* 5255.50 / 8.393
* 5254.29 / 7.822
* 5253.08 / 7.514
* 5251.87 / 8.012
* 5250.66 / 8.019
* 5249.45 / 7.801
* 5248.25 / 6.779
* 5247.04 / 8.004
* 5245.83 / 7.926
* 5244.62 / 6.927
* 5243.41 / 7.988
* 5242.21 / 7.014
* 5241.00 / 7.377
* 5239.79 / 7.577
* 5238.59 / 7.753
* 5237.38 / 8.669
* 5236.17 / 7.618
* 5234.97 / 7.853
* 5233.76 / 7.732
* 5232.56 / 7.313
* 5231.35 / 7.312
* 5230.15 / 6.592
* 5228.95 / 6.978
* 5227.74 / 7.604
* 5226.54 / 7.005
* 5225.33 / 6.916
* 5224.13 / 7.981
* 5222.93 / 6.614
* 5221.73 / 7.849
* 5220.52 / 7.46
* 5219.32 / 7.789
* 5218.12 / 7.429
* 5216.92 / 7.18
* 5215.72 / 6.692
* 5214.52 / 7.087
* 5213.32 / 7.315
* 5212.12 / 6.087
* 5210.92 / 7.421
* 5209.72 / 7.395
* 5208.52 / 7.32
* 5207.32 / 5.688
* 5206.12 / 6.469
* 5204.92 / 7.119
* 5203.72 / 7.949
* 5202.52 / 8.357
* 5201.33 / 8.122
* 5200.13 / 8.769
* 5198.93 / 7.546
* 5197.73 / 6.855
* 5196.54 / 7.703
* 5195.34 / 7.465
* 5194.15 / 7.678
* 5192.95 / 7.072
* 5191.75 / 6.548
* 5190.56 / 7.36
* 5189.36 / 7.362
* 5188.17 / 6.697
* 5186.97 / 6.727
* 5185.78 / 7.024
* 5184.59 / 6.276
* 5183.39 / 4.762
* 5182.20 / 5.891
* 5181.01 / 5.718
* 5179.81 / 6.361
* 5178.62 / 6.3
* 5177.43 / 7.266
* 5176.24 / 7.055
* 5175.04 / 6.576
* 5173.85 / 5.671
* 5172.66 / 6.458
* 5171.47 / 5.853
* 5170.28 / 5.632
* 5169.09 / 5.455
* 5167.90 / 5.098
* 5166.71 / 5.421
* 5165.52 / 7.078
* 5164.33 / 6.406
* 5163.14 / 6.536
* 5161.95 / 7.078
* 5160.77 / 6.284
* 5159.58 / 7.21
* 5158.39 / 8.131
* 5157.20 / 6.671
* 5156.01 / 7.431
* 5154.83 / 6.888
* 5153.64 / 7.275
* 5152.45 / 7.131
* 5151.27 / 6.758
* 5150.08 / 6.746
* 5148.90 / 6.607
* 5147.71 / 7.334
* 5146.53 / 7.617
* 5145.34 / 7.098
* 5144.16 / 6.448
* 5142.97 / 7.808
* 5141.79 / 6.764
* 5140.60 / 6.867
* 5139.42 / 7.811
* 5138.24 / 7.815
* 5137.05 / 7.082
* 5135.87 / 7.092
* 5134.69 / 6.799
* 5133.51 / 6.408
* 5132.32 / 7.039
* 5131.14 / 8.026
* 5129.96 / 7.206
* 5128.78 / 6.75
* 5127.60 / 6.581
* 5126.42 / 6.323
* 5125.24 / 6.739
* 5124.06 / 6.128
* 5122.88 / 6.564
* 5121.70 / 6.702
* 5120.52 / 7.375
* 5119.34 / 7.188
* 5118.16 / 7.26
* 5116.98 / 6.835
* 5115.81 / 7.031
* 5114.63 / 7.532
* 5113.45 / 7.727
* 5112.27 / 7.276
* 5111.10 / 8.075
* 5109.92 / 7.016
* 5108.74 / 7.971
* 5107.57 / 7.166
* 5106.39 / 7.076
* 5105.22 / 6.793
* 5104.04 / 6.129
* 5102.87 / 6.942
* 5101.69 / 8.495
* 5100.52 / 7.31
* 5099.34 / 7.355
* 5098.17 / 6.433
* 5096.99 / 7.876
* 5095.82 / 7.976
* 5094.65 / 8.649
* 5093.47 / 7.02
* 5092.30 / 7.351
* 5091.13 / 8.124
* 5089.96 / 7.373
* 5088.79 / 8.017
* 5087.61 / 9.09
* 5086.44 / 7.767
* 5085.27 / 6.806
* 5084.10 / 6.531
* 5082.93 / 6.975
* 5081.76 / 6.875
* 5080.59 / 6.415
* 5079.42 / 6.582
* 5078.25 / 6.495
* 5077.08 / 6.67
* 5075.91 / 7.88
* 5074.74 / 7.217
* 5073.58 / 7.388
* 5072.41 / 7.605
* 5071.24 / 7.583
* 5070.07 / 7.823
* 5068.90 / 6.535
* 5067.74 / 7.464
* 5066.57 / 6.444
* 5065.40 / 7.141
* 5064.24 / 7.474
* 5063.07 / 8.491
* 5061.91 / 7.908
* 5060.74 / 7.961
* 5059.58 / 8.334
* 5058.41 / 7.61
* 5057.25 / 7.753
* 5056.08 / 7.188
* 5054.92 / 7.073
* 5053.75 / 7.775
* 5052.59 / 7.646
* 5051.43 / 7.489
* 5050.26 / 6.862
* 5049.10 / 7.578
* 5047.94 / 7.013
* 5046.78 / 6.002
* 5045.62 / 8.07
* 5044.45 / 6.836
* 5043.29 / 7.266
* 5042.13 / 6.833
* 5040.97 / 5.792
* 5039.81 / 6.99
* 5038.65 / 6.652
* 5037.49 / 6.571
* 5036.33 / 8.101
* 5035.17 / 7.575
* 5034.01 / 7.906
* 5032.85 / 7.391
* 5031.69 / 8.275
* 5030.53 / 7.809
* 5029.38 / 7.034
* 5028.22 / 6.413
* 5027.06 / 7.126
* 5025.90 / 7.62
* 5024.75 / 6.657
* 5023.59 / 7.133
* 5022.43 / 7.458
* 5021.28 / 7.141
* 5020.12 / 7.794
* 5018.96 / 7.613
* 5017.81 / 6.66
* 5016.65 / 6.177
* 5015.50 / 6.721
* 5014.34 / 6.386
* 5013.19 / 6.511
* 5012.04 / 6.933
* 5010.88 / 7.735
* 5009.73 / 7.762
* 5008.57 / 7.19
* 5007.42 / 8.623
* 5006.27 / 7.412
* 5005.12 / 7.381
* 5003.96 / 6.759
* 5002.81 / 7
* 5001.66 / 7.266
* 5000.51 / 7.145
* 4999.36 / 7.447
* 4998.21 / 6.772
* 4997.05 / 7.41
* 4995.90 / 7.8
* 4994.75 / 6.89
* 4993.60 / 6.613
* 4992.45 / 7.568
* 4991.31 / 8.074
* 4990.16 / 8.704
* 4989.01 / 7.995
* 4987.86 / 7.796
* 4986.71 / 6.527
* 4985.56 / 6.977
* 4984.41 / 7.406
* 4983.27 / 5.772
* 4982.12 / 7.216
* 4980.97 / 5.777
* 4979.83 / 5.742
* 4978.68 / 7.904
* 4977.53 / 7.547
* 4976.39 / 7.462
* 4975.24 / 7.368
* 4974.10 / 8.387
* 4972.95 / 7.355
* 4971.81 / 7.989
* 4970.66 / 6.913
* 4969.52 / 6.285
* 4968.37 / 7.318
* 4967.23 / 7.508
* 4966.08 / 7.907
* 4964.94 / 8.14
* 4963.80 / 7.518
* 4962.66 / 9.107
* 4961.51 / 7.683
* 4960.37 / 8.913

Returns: 0.11 mag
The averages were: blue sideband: 7.27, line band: 7.03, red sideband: 8.09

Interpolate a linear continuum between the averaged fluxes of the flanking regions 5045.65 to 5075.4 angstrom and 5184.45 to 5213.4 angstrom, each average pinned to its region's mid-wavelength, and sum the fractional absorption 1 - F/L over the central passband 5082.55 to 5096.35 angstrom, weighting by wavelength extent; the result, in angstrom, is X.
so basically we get -0.5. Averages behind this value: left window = 7.43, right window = 7.23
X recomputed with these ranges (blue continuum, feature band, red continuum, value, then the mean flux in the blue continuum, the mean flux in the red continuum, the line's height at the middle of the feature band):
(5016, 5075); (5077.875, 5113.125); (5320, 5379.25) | 0.5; 7.3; 8.22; 7.45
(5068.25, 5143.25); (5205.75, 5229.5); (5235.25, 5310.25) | 1.7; 7.22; 7.88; 7.66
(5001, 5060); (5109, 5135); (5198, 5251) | 1.0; 7.23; 7.41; 7.32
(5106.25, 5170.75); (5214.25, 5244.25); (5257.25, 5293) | 0.3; 6.95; 7.75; 7.49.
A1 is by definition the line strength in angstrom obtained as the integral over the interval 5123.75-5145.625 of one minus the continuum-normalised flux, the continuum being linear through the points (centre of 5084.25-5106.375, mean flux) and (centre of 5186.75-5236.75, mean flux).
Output 1.3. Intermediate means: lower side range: 7.5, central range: 7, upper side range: 7.29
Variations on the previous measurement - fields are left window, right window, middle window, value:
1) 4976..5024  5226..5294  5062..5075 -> -0.1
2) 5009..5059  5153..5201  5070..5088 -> -0.4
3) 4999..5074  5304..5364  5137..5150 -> 0.8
